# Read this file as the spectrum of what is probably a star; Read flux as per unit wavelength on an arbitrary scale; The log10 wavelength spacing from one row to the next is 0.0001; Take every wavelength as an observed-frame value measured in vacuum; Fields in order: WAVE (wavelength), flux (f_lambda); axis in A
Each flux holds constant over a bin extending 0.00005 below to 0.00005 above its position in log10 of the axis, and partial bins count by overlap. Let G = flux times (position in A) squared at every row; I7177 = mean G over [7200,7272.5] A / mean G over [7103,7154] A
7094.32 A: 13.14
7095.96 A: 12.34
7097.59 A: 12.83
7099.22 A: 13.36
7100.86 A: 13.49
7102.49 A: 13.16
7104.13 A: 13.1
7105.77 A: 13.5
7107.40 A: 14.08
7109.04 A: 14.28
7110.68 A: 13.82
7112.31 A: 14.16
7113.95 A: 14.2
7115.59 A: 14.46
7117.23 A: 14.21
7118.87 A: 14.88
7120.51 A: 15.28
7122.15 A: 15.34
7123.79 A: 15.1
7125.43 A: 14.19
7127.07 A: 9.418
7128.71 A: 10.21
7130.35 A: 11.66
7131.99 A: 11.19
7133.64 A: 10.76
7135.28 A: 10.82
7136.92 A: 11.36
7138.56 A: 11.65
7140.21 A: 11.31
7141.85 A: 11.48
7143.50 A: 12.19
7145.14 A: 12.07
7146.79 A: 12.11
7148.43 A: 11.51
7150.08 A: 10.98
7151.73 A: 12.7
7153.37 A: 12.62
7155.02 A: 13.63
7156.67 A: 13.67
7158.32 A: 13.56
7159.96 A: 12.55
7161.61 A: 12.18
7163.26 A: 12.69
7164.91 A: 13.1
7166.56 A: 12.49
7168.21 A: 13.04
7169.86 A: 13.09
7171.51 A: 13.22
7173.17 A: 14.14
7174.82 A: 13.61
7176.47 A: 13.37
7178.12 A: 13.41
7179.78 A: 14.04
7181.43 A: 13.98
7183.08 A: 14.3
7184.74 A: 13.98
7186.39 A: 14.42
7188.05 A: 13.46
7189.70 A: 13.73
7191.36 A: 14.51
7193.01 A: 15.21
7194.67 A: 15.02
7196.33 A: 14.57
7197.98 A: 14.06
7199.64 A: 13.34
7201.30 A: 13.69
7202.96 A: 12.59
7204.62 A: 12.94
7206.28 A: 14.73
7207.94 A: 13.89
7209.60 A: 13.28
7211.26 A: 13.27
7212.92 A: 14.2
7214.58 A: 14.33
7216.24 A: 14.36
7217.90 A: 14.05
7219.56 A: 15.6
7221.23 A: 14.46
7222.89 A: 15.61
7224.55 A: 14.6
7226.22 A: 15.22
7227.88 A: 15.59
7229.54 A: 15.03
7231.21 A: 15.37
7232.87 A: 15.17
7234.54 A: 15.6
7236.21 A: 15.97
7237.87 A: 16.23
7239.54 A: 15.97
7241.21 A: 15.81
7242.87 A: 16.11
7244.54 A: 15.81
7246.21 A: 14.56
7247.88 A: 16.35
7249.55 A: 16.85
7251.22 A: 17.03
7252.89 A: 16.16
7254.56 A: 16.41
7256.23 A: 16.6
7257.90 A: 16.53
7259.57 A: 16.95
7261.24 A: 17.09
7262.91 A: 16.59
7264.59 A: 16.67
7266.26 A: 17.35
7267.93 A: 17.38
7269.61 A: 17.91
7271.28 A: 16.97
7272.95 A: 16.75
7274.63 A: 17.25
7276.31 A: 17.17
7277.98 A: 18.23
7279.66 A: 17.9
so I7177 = 1.26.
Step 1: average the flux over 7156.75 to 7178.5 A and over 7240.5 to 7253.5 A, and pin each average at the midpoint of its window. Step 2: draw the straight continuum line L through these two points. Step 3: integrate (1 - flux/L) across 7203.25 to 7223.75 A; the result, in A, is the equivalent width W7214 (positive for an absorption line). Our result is 0.9 A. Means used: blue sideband 13.1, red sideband 16.1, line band 14.2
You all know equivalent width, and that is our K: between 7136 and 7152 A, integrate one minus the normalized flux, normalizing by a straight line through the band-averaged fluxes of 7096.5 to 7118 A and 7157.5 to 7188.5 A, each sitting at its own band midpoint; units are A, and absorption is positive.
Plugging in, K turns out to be 2.2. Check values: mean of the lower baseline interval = 13.7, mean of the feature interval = 11.7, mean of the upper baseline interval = 13.4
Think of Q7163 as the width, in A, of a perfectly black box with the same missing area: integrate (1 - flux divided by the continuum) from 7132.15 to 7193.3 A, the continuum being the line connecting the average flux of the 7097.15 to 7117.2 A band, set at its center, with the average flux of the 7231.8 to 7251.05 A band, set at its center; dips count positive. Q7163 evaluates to 7.5 A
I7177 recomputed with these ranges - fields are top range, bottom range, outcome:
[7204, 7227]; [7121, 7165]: 1.20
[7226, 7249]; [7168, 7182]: 1.18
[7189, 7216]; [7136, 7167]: 1.15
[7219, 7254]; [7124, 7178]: 1.30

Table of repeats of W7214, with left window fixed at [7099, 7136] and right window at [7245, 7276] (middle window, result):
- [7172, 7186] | 0.8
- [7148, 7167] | 2.1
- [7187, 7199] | 0.6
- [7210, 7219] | 0.9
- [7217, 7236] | 0.9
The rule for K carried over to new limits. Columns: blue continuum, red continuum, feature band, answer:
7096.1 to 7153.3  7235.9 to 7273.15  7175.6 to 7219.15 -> 2.7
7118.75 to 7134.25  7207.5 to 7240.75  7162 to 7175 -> 0.5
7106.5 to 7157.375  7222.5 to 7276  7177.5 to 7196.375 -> 0.2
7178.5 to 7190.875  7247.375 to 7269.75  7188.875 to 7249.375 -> 2.1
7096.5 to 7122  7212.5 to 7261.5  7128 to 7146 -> 3.7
